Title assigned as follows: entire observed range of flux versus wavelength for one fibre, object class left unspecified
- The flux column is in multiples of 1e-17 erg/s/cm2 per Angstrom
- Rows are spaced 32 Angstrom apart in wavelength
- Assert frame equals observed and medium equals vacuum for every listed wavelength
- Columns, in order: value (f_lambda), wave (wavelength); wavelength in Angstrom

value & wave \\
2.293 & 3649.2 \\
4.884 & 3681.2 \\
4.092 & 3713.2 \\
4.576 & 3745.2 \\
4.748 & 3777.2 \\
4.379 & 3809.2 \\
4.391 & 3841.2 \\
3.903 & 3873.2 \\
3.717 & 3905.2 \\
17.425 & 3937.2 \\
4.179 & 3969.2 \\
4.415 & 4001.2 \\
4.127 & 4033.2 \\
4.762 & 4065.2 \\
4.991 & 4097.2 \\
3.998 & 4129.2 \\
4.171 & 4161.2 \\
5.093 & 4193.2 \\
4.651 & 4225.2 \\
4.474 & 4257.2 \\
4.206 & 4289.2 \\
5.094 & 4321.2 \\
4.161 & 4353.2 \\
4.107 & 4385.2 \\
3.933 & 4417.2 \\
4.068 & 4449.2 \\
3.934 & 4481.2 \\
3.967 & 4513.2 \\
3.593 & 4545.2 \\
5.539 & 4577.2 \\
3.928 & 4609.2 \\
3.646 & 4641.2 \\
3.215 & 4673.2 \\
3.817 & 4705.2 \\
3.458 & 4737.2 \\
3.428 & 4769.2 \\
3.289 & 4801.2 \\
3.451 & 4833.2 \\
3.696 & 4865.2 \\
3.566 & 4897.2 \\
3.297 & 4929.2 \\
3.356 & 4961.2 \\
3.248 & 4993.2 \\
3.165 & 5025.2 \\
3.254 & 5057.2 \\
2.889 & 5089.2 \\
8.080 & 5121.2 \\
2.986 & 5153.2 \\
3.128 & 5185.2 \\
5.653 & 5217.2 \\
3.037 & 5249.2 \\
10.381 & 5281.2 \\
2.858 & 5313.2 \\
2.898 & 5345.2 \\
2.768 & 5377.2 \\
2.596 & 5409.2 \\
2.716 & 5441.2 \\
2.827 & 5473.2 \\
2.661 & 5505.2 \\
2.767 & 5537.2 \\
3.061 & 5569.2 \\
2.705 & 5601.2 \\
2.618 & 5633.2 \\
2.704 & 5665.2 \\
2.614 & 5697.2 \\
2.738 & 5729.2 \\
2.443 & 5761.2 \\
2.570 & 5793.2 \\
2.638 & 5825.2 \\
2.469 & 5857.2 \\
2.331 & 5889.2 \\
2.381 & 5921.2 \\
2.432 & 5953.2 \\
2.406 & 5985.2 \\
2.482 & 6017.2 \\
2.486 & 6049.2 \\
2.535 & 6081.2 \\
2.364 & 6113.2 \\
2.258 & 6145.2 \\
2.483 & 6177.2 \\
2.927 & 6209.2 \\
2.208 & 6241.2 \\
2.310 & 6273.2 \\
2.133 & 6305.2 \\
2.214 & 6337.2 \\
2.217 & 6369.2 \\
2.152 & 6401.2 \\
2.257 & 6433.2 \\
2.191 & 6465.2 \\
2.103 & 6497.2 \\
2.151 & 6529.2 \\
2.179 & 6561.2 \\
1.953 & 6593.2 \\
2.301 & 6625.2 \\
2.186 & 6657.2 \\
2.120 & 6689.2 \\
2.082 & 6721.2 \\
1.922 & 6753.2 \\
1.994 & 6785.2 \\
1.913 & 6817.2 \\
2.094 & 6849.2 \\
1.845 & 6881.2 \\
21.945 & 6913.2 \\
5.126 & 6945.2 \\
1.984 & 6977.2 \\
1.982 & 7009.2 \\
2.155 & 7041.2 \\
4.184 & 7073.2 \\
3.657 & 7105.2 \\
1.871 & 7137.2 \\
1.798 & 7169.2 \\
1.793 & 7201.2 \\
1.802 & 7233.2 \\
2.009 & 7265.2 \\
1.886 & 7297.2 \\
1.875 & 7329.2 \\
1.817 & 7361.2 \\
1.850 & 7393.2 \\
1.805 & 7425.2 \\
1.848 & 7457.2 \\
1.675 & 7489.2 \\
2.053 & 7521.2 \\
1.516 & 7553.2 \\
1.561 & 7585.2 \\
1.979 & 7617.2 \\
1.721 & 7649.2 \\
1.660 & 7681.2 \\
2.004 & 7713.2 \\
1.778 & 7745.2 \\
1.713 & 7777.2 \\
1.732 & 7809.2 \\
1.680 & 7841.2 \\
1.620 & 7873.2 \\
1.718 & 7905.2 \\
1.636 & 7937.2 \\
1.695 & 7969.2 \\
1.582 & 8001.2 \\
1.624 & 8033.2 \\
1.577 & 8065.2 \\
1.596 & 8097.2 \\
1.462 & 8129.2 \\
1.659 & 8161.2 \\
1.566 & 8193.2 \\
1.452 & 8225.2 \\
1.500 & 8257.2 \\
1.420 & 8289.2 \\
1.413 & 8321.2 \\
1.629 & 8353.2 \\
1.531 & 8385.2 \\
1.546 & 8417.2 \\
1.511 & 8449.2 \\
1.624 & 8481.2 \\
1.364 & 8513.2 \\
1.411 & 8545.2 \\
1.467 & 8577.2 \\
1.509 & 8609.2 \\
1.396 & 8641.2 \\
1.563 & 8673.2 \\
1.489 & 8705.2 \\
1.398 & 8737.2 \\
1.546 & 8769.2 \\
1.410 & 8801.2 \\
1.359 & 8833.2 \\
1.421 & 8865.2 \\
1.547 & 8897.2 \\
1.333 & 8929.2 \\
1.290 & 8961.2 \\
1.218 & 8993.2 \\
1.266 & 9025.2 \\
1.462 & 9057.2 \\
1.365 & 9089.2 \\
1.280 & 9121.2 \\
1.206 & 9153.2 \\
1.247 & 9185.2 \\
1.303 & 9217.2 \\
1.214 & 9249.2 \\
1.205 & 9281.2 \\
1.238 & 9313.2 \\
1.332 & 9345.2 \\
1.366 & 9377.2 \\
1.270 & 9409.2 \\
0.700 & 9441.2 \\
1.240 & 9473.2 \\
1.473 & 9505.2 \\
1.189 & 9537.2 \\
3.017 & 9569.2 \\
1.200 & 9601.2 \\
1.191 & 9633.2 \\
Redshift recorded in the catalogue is 0.054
